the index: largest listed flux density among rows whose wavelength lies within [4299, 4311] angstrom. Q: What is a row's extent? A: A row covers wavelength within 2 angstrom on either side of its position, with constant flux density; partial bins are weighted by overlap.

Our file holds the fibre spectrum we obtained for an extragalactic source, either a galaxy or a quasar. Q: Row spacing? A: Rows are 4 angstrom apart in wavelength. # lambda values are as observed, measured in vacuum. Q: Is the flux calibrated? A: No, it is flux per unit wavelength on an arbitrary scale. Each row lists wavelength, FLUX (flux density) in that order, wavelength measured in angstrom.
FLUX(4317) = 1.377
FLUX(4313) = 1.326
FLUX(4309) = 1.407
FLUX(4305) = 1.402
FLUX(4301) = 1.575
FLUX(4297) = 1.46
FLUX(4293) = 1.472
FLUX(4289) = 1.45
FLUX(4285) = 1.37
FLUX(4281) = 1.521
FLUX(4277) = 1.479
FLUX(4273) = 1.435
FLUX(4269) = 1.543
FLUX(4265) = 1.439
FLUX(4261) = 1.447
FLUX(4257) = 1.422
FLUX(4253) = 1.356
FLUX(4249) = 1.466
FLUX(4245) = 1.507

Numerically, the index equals 1.575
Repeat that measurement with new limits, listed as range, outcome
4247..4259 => 1.466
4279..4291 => 1.521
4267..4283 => 1.543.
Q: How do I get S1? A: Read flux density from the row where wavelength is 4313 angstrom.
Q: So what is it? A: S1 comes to 1.326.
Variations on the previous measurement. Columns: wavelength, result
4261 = 1.447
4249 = 1.466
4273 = 1.435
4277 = 1.479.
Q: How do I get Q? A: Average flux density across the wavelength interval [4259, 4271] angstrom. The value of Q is 1.48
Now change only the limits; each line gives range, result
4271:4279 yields 1.46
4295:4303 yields 1.52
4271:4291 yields 1.45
